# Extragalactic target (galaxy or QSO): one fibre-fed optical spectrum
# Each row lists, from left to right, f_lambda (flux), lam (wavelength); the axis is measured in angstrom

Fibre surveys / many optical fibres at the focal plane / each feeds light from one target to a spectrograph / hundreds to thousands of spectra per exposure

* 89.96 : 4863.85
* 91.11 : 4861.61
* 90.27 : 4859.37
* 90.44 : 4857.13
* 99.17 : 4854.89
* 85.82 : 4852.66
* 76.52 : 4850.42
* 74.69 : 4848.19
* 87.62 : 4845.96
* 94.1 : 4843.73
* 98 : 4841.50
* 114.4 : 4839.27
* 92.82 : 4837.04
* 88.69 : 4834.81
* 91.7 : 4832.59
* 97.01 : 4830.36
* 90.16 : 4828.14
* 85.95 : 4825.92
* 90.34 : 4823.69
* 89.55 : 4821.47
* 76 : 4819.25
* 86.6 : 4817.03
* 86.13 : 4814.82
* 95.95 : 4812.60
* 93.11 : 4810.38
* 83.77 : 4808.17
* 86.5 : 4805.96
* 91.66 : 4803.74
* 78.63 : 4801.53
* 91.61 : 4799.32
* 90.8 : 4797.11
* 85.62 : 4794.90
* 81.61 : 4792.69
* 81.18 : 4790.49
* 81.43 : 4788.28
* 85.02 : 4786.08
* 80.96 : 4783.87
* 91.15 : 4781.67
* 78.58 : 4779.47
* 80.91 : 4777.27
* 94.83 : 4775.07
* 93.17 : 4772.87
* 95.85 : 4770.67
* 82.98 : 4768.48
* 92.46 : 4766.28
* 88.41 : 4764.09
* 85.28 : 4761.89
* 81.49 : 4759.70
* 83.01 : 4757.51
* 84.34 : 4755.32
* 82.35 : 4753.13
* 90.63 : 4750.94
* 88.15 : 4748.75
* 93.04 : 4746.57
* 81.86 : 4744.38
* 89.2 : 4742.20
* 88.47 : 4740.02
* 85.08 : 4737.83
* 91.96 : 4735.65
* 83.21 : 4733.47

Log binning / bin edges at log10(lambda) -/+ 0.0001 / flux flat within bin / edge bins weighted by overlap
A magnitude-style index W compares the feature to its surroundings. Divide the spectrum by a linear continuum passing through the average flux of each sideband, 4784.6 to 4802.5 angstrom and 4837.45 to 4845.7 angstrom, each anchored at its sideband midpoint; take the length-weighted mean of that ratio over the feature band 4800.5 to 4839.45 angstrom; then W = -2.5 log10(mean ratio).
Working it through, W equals 0.04 mag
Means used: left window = 84.4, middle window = 89.4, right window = 99.8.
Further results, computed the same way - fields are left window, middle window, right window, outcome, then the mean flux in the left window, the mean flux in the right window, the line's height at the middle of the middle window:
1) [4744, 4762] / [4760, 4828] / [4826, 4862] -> 0.02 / 85.7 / 91.3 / 88.2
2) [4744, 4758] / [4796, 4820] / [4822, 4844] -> 0.05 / 86.5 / 94.2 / 91.9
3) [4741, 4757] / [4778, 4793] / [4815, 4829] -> 0.05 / 87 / 86.4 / 86.7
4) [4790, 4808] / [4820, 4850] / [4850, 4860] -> -0.04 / 86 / 89.1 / 88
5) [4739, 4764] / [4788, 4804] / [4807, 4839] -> 0.04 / 86.3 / 89.8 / 88.5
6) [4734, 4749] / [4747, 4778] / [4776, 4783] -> -0.02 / 88.1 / 83.8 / 85.7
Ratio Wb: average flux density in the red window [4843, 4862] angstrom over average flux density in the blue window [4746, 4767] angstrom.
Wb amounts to 1.01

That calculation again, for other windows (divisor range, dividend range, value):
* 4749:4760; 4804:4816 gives 1.05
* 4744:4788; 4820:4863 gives 1.05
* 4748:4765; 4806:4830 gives 1.03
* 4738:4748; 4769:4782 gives 1.01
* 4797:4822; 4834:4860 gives 1.04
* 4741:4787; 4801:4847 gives 1.04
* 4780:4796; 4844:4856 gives 1.02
